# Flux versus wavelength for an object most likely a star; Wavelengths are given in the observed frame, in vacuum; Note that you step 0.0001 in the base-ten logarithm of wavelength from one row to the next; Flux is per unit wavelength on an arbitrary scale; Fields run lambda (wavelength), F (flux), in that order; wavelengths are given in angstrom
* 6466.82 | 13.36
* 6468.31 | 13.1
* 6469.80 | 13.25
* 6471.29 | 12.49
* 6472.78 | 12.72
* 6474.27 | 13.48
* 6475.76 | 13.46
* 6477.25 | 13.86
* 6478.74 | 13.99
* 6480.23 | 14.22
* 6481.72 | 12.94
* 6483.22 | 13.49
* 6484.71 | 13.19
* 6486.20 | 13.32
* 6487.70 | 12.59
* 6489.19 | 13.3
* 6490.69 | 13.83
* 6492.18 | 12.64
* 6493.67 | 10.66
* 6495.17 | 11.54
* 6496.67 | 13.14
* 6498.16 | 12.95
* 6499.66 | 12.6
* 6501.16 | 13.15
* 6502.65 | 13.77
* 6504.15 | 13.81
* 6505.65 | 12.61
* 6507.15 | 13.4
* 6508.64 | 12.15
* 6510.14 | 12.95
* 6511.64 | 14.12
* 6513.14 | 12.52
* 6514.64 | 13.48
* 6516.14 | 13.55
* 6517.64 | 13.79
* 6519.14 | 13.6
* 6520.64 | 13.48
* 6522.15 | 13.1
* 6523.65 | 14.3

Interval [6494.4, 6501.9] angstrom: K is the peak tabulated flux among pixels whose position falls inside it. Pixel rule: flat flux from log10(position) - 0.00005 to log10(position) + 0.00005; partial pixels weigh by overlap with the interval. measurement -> 13.15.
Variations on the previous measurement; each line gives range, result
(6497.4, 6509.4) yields 13.81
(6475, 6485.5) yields 14.22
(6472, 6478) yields 13.86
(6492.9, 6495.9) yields 11.54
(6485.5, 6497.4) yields 13.83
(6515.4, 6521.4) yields 13.79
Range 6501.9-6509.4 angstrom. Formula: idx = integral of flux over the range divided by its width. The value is 13.2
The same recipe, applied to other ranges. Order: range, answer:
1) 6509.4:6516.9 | 13.3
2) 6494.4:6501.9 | 12.7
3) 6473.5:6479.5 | 13.7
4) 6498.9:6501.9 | 12.8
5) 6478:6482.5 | 13.7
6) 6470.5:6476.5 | 13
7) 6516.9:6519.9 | 13.7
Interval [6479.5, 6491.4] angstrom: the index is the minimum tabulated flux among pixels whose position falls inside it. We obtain 12.59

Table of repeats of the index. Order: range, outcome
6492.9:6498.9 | 10.66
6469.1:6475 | 12.49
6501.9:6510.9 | 12.15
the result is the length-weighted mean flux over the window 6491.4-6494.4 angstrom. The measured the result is 11.7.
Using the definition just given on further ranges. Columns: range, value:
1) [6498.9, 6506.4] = 13.2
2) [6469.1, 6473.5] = 12.8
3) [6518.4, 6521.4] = 13.5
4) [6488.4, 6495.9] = 12.4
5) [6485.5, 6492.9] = 13.1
